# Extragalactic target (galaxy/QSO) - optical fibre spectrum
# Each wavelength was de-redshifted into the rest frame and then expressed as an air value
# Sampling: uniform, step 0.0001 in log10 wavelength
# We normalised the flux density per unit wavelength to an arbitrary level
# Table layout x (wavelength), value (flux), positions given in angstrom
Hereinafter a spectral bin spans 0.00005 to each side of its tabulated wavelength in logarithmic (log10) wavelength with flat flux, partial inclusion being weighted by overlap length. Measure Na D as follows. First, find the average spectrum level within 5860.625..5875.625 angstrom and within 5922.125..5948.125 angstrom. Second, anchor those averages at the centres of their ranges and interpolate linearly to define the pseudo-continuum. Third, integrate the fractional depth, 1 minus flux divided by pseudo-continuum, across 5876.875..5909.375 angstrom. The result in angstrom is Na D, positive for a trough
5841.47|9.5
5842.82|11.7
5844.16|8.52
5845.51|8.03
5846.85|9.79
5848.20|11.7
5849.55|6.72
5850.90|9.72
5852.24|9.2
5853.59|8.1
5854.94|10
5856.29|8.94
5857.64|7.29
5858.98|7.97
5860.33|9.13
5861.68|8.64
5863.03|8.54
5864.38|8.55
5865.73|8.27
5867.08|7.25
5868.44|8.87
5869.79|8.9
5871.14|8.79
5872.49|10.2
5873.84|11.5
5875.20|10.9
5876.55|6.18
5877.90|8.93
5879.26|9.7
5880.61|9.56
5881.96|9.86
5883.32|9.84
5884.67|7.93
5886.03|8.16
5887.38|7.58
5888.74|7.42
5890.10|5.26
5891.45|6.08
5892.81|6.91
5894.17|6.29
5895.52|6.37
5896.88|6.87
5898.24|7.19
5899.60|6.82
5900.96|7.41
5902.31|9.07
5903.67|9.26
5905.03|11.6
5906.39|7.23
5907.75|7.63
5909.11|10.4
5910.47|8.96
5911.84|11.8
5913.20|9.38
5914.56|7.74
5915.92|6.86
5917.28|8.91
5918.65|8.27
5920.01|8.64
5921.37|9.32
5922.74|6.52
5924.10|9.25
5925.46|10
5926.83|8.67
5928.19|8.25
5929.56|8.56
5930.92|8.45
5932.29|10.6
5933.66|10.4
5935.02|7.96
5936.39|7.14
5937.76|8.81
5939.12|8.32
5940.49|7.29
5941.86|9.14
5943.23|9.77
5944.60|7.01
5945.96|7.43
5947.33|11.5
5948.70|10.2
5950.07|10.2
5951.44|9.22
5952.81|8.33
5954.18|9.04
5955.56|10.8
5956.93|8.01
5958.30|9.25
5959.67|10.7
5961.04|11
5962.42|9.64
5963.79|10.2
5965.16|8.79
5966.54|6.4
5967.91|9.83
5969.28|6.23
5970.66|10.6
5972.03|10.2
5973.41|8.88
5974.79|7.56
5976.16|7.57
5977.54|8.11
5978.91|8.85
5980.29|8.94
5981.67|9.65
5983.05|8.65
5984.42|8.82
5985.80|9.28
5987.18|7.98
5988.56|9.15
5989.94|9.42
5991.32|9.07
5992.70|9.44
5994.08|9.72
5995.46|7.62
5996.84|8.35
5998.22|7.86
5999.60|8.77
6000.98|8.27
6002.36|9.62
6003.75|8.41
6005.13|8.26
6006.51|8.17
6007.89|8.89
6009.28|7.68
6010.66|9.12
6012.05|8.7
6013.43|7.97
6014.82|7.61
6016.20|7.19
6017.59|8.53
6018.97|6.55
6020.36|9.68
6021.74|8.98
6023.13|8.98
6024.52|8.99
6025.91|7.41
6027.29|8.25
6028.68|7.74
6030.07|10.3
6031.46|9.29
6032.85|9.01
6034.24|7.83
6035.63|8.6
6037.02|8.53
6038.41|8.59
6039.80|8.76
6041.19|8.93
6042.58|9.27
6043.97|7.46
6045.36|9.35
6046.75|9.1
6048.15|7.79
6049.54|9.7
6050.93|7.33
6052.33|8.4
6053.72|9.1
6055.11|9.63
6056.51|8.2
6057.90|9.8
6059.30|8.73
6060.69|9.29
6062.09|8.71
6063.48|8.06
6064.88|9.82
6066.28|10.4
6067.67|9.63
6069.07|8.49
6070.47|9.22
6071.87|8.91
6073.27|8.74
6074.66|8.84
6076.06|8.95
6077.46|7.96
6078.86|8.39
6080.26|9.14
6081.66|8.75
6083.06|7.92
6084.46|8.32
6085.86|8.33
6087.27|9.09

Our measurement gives 3.42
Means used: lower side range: 9.09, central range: 8.01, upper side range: 8.7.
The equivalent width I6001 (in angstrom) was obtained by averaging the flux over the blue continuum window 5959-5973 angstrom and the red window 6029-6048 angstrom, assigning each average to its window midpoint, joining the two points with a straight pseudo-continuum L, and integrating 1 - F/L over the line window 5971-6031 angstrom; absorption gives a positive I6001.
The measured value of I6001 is 3.2 angstrom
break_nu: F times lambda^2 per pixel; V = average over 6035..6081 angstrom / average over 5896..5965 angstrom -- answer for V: 1.04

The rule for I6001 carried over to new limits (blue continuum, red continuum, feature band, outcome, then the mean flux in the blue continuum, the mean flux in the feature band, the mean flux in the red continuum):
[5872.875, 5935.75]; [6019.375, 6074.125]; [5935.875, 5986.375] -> -1.9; 8.5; 8.96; 8.83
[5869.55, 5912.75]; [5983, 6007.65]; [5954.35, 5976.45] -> -1.2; 8.46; 9.13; 8.72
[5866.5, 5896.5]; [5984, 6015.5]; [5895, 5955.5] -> -2.2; 8.28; 8.71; 8.61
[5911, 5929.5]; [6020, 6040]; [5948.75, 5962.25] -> -1.4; 8.73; 9.64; 8.71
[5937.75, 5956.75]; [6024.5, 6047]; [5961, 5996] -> 0.2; 9.06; 8.87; 8.66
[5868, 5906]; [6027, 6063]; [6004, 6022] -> 0.9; 8.33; 8.25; 8.76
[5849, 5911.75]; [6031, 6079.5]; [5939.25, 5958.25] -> -1.1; 8.43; 9.05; 8.82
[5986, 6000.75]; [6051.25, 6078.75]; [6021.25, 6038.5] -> 0.4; 8.74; 8.65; 8.96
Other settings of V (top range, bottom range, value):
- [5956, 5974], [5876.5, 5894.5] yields 1.20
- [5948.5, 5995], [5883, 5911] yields 1.20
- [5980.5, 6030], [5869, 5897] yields 1.08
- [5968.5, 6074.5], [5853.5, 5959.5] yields 1.05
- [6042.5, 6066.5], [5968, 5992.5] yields 1.03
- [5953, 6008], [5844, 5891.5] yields 1.06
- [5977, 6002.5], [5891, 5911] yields 1.15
